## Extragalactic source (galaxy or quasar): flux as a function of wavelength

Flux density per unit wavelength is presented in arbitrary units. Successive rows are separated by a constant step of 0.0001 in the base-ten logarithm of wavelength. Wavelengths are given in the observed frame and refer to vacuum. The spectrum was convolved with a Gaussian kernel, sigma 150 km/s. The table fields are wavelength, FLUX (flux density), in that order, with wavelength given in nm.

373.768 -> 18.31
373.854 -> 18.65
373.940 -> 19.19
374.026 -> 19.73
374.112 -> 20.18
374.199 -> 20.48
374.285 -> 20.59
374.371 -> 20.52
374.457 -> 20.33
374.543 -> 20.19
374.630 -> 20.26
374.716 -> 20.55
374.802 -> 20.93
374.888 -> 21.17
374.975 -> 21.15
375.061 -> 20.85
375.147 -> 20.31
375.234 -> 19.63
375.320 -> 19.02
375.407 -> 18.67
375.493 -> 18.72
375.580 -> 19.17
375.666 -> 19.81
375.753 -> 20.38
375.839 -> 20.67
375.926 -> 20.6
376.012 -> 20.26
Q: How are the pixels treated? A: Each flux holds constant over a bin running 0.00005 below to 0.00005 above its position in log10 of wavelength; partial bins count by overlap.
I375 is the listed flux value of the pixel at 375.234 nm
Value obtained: 19.63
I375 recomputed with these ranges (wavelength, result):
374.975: 21.15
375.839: 20.67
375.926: 20.6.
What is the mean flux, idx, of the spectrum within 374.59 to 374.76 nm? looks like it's 20.5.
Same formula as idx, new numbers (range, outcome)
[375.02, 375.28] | 20.3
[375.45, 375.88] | 19.8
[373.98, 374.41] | 20.3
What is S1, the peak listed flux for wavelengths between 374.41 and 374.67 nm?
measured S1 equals 20.33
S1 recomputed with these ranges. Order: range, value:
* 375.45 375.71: 19.81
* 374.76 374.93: 21.17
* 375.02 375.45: 20.85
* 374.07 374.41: 20.59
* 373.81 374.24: 20.48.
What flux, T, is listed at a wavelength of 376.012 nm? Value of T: 20.26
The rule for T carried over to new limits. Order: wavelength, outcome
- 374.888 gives 21.17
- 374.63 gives 20.26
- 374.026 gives 19.73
